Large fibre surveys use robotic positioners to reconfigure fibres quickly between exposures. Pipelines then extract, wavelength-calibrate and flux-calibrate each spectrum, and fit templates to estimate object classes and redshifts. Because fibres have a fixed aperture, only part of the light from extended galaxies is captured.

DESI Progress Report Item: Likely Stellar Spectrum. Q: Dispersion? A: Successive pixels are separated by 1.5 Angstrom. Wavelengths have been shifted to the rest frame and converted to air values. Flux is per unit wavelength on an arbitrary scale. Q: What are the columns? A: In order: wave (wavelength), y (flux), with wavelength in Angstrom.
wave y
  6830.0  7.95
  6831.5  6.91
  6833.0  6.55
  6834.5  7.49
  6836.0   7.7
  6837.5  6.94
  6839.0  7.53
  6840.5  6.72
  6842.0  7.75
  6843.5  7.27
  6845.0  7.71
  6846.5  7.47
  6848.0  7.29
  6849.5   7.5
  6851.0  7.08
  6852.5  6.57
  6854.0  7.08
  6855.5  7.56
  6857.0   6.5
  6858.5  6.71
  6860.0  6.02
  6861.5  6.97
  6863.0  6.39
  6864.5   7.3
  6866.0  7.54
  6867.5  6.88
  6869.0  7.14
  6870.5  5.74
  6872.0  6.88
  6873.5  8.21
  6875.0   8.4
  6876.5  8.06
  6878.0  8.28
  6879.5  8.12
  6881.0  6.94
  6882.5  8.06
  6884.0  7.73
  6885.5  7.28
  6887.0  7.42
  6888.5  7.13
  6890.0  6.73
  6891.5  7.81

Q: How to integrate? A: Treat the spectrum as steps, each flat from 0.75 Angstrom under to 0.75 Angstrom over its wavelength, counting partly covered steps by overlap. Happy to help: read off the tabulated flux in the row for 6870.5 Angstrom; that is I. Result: 5.74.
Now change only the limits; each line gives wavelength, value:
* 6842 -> 7.75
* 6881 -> 6.94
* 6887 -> 7.42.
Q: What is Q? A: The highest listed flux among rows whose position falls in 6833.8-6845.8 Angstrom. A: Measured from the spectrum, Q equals 7.75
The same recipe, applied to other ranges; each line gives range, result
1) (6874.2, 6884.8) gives 8.4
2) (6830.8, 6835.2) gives 7.49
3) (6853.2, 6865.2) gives 7.56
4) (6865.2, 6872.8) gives 7.54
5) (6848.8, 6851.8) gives 7.5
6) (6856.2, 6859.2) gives 6.71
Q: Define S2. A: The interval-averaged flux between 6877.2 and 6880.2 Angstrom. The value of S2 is 8.2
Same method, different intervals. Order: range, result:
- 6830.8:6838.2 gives 7.12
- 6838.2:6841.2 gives 7.13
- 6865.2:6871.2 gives 6.84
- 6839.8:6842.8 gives 7.24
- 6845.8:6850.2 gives 7.42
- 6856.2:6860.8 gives 6.43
